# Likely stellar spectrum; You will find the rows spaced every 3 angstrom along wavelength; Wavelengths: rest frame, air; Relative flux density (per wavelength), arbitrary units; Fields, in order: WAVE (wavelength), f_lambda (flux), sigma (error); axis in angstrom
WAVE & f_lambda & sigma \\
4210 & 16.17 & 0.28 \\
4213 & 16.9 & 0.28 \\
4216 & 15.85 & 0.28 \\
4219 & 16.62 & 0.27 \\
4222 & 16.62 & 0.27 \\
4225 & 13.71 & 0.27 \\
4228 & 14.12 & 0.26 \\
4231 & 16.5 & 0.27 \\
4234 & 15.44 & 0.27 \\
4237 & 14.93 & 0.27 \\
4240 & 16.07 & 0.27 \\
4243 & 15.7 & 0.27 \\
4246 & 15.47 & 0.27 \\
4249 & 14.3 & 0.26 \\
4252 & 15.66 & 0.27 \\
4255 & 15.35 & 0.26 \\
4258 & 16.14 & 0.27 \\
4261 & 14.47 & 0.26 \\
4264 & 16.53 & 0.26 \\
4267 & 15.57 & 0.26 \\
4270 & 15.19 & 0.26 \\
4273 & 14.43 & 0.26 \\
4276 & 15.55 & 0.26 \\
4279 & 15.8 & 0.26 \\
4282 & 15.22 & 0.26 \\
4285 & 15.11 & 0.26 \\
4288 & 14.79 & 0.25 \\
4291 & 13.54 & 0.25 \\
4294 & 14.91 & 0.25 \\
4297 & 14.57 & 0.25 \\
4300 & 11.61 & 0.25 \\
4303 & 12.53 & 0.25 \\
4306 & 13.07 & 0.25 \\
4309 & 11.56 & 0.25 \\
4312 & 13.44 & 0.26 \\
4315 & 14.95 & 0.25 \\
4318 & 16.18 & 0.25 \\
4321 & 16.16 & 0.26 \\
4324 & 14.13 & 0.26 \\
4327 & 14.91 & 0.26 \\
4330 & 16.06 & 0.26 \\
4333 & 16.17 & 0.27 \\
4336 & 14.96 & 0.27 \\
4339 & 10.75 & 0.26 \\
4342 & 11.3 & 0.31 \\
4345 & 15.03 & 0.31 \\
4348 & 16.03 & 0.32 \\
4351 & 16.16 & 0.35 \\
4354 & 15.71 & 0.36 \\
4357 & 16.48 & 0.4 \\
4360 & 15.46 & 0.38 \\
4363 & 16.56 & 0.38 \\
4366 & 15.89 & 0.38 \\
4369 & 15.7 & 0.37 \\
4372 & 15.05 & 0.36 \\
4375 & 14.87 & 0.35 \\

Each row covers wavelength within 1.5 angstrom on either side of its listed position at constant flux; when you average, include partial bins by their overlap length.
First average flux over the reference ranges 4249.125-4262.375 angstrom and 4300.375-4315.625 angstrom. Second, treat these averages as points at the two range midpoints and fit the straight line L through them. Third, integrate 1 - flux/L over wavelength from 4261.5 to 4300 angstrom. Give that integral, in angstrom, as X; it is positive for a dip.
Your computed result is -2.2 angstrom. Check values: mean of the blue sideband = 15.3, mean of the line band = 14.9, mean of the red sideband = 12.9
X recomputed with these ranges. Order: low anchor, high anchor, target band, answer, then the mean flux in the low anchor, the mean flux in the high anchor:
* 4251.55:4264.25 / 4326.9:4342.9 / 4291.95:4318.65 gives 1.9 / 15.5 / 14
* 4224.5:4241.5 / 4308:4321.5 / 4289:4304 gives 1.1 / 15.2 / 14.4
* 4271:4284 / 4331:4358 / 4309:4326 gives 0.3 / 15.2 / 14.7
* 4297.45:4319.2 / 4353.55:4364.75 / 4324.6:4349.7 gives 0.8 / 13.4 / 16.1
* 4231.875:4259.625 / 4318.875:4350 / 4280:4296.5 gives 0.4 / 15.5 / 14.6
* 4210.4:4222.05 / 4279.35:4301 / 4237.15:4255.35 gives 0.3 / 16.5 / 14.4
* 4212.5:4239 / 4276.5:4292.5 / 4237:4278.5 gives -0.5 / 15.6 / 14.9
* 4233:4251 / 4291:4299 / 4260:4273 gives -0.4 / 15.3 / 14.3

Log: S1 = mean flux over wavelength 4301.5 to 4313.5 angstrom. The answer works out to 12.7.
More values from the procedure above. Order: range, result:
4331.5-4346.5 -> 13.6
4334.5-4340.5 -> 12.9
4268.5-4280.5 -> 15.2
